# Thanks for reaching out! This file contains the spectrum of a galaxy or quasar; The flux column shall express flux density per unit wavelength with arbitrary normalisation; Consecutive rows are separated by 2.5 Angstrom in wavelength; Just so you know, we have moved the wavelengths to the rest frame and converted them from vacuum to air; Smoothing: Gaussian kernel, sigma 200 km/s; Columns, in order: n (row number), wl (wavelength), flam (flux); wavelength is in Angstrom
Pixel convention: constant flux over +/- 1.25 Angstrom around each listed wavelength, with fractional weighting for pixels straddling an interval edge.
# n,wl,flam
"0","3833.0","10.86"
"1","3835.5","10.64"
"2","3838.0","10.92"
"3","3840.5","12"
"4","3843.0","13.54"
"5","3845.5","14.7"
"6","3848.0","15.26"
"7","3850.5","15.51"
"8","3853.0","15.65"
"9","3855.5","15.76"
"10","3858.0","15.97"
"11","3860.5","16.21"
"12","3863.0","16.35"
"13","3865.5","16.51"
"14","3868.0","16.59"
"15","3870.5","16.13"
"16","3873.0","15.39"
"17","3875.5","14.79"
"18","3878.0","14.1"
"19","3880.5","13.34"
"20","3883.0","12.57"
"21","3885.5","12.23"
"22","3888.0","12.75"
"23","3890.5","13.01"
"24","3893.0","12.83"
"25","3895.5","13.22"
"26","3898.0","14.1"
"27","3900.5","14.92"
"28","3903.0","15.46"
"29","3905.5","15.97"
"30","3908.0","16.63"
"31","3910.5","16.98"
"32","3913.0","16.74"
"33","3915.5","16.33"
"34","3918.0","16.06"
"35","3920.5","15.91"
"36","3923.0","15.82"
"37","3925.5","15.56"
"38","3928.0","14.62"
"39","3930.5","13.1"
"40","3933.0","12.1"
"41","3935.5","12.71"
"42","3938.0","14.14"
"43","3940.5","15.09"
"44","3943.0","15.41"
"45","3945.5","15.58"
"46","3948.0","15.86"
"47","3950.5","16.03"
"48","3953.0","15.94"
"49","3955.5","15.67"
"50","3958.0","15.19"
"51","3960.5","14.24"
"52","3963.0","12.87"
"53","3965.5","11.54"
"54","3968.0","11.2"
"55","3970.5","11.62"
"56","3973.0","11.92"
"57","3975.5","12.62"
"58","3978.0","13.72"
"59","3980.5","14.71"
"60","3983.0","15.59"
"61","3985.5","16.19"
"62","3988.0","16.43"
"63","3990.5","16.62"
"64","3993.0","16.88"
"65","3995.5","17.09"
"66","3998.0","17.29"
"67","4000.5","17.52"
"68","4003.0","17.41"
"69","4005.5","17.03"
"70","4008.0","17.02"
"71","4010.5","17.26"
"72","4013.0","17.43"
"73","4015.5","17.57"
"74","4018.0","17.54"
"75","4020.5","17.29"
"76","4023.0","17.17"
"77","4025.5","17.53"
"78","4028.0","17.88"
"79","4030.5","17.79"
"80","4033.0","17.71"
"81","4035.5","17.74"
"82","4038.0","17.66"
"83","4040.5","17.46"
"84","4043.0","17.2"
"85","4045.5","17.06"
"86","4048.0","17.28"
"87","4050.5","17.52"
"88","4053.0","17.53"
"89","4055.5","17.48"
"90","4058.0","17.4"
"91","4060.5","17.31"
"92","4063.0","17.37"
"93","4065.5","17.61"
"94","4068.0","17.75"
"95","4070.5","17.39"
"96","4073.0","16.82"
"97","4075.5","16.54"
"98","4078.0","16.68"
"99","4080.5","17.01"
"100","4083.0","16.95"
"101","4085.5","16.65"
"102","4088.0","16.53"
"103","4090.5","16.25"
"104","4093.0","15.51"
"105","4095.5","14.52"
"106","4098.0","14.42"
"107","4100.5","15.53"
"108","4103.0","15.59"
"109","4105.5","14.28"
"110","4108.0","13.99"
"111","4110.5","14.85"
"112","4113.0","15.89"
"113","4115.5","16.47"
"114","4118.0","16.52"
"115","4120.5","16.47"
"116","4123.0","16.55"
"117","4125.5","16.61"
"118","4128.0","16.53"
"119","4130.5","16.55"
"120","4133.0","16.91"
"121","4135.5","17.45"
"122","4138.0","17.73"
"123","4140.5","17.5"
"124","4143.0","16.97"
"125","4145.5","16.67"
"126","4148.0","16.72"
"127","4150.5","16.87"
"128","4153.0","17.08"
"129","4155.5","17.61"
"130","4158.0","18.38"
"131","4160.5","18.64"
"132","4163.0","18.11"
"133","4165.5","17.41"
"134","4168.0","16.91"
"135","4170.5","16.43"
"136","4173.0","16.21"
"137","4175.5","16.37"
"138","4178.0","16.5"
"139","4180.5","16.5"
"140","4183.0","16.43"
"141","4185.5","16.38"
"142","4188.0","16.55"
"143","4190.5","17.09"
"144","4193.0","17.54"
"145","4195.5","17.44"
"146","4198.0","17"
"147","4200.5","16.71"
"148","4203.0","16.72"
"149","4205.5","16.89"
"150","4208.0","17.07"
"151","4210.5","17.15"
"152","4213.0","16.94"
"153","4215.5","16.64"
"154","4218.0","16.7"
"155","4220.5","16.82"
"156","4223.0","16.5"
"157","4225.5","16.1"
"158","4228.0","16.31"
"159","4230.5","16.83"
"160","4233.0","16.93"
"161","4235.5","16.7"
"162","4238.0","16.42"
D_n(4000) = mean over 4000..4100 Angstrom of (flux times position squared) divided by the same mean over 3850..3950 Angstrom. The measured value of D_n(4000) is 1.2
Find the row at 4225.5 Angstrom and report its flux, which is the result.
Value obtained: 16.1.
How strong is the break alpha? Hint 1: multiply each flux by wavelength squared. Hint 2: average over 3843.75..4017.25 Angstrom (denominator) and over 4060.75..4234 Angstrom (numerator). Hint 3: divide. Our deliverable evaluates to 1.2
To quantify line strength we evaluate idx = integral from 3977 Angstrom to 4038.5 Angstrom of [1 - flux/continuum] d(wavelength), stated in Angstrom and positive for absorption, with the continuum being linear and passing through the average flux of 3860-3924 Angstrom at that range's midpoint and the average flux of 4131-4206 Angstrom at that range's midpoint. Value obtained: -4.2 Angstrom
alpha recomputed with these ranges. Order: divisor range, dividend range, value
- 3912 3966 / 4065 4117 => 1.16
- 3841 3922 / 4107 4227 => 1.29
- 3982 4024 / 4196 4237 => 1.09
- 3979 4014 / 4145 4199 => 1.11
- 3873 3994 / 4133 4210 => 1.32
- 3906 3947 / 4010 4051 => 1.21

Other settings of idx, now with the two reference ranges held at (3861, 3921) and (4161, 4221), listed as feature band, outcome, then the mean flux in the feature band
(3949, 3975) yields 3.02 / 13.6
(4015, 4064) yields -4.82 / 17.5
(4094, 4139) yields 1.32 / 15.9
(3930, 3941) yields 1.38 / 13.3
